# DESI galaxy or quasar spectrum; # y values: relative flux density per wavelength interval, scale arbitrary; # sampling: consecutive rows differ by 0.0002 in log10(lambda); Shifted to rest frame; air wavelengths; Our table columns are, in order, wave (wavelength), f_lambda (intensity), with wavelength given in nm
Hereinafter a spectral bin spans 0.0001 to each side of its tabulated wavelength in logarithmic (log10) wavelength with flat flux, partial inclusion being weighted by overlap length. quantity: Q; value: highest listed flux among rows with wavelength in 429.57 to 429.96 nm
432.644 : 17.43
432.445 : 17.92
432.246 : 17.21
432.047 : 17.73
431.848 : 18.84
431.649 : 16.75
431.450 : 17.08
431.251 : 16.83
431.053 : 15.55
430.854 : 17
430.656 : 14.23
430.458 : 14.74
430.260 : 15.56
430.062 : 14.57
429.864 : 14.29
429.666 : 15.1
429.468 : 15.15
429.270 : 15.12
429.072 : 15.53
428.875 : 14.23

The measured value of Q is 15.1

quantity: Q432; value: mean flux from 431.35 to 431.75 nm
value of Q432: 16.9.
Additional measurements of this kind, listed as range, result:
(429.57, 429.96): 14.7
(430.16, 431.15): 15.4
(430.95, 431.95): 17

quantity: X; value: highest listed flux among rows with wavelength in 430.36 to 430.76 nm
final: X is 14.74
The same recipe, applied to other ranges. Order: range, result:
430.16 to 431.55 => 17.08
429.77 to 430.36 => 15.56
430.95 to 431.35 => 16.83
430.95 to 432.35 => 18.84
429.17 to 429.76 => 15.15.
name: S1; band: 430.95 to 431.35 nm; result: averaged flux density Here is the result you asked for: 16.2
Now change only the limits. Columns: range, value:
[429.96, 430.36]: 15.1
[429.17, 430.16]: 14.8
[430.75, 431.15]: 16.2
